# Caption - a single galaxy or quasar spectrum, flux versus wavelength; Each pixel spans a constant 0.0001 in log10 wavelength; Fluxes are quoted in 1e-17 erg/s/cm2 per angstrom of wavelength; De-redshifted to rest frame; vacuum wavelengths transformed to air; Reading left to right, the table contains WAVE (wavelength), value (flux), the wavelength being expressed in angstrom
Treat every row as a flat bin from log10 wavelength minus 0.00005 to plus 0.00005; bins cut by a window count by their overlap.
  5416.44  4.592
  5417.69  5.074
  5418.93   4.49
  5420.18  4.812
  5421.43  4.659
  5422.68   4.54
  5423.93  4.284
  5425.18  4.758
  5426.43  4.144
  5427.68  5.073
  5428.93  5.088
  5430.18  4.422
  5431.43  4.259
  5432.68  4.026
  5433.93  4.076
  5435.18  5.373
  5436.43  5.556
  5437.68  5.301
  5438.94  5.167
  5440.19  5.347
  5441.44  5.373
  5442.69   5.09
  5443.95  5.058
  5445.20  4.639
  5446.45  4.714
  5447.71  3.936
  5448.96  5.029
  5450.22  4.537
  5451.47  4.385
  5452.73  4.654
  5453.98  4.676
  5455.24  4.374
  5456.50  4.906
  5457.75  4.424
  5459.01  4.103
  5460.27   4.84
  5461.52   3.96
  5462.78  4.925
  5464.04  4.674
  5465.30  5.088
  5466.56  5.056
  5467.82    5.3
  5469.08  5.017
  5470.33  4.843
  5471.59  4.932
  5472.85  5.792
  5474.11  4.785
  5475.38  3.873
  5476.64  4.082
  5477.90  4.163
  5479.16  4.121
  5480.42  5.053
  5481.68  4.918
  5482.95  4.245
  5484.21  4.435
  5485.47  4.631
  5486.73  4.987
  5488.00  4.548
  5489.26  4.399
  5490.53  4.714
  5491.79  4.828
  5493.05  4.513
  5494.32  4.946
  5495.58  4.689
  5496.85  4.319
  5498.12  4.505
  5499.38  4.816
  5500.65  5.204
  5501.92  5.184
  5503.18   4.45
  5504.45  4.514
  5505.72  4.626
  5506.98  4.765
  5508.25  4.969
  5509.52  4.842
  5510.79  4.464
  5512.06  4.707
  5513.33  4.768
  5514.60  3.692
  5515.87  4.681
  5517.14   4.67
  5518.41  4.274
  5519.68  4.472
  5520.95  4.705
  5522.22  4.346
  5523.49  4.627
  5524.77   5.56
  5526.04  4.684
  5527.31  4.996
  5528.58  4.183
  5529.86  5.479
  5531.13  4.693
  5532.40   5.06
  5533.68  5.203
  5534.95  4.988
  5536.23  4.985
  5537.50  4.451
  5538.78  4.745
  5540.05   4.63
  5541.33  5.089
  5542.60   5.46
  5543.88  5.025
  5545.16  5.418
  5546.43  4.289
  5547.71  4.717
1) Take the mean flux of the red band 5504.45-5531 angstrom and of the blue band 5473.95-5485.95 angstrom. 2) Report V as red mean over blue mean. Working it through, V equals 1.06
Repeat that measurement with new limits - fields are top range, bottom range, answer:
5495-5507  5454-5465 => 1.03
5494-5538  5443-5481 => 1.01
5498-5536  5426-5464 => 1.01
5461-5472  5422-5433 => 1.08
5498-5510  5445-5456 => 1.06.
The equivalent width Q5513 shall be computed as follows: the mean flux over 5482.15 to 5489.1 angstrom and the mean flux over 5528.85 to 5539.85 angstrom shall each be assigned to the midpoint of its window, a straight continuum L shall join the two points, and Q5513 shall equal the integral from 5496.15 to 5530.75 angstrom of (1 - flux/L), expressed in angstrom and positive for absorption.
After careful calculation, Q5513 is 0.6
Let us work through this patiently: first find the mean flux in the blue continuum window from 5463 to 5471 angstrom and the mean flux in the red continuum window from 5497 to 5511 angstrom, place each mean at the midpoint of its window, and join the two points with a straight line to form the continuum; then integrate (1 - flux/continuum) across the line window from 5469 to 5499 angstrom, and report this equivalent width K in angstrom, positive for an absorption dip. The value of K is 1.5 angstrom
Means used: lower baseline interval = 4.99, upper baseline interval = 4.75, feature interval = 4.63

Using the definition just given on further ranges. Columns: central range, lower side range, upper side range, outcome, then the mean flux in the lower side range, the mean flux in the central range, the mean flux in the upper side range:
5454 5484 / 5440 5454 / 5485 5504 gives 0.49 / 4.78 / 4.67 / 4.71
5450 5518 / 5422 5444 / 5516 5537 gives 2.17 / 4.82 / 4.66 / 4.8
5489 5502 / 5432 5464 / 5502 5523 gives -0.31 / 4.74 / 4.73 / 4.58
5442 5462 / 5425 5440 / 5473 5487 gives 0.37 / 4.79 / 4.59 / 4.51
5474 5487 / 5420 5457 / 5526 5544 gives 0.98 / 4.74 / 4.45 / 4.92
